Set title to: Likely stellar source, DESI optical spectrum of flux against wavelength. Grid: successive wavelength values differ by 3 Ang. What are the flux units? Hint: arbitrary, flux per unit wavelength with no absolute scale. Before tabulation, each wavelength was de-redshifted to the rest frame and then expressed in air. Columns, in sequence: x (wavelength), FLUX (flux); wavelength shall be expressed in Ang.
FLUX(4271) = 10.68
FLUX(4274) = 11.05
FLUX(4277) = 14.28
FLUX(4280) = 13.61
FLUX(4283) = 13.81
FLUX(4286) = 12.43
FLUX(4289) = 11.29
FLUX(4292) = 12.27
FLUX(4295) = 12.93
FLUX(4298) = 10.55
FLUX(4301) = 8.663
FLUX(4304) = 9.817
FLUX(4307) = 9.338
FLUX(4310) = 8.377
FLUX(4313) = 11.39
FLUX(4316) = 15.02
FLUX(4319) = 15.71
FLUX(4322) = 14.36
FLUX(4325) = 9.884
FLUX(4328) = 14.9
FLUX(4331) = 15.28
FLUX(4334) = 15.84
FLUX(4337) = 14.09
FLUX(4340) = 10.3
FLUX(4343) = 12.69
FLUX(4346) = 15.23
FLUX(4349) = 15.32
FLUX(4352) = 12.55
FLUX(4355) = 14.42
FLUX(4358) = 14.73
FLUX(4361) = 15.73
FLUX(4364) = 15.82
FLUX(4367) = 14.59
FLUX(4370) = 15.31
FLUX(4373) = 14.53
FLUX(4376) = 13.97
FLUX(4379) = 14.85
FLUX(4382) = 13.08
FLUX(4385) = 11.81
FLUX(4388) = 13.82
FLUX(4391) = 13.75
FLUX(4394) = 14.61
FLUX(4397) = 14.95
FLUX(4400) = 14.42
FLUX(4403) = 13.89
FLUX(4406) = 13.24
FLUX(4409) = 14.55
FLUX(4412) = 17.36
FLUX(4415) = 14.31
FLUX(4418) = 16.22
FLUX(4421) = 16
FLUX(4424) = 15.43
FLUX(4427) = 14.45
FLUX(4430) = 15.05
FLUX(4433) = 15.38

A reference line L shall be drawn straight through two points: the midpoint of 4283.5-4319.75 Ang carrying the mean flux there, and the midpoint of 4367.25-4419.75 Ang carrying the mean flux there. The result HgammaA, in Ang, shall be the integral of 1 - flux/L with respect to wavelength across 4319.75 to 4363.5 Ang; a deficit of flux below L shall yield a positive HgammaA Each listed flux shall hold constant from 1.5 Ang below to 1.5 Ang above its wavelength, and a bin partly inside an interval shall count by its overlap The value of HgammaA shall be -4.4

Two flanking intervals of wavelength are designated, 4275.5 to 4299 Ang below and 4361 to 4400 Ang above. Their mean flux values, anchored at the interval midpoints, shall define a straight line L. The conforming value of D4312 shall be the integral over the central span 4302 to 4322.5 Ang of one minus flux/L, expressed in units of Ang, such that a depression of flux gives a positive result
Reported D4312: 2.1 Ang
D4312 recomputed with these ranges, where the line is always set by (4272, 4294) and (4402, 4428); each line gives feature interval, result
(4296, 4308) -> 3.0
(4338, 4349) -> 0.5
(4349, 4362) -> -0.4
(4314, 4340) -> -1.2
